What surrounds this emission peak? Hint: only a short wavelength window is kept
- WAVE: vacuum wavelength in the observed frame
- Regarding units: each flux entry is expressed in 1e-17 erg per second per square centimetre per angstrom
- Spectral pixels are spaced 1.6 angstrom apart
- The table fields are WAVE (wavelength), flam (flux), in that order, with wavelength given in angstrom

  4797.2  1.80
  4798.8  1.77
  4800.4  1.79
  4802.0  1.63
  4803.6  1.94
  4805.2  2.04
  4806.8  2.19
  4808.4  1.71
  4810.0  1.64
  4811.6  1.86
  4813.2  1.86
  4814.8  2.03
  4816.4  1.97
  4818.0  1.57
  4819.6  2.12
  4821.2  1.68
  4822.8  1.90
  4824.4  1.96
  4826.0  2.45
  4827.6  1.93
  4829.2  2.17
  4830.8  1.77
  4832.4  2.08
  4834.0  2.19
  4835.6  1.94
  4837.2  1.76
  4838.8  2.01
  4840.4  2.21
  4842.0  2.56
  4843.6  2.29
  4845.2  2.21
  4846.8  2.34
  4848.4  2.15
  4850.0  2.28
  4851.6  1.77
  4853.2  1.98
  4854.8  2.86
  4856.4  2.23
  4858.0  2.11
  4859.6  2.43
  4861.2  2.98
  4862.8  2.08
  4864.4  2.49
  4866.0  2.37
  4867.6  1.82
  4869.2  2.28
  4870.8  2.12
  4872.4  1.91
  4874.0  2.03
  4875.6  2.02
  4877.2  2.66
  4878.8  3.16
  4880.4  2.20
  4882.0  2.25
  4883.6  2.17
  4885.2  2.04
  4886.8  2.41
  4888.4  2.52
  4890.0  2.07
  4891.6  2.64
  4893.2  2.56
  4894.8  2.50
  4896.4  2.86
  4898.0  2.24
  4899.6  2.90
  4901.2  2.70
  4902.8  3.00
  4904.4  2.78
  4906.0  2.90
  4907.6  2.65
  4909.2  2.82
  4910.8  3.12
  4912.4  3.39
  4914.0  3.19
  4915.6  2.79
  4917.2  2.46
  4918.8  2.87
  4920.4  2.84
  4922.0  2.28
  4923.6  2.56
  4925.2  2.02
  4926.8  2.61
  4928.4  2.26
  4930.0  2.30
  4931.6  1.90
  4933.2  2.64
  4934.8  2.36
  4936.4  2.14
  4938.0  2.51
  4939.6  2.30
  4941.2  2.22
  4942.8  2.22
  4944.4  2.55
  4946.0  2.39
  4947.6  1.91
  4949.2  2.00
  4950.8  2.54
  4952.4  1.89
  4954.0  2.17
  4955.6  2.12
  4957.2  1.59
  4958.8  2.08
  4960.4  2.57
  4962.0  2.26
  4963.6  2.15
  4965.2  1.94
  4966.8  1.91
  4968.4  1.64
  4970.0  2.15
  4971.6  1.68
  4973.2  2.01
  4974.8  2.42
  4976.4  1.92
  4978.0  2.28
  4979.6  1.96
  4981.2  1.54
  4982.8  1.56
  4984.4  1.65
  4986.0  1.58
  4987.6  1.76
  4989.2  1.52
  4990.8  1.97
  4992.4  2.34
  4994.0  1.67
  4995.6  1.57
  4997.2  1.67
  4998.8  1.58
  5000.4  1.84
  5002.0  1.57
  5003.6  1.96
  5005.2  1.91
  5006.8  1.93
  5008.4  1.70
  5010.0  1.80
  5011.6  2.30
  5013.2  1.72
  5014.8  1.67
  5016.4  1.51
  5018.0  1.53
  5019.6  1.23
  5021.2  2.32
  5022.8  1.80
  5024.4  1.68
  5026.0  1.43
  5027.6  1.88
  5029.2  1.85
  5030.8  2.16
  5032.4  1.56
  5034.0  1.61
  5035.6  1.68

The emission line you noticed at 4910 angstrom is C III]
